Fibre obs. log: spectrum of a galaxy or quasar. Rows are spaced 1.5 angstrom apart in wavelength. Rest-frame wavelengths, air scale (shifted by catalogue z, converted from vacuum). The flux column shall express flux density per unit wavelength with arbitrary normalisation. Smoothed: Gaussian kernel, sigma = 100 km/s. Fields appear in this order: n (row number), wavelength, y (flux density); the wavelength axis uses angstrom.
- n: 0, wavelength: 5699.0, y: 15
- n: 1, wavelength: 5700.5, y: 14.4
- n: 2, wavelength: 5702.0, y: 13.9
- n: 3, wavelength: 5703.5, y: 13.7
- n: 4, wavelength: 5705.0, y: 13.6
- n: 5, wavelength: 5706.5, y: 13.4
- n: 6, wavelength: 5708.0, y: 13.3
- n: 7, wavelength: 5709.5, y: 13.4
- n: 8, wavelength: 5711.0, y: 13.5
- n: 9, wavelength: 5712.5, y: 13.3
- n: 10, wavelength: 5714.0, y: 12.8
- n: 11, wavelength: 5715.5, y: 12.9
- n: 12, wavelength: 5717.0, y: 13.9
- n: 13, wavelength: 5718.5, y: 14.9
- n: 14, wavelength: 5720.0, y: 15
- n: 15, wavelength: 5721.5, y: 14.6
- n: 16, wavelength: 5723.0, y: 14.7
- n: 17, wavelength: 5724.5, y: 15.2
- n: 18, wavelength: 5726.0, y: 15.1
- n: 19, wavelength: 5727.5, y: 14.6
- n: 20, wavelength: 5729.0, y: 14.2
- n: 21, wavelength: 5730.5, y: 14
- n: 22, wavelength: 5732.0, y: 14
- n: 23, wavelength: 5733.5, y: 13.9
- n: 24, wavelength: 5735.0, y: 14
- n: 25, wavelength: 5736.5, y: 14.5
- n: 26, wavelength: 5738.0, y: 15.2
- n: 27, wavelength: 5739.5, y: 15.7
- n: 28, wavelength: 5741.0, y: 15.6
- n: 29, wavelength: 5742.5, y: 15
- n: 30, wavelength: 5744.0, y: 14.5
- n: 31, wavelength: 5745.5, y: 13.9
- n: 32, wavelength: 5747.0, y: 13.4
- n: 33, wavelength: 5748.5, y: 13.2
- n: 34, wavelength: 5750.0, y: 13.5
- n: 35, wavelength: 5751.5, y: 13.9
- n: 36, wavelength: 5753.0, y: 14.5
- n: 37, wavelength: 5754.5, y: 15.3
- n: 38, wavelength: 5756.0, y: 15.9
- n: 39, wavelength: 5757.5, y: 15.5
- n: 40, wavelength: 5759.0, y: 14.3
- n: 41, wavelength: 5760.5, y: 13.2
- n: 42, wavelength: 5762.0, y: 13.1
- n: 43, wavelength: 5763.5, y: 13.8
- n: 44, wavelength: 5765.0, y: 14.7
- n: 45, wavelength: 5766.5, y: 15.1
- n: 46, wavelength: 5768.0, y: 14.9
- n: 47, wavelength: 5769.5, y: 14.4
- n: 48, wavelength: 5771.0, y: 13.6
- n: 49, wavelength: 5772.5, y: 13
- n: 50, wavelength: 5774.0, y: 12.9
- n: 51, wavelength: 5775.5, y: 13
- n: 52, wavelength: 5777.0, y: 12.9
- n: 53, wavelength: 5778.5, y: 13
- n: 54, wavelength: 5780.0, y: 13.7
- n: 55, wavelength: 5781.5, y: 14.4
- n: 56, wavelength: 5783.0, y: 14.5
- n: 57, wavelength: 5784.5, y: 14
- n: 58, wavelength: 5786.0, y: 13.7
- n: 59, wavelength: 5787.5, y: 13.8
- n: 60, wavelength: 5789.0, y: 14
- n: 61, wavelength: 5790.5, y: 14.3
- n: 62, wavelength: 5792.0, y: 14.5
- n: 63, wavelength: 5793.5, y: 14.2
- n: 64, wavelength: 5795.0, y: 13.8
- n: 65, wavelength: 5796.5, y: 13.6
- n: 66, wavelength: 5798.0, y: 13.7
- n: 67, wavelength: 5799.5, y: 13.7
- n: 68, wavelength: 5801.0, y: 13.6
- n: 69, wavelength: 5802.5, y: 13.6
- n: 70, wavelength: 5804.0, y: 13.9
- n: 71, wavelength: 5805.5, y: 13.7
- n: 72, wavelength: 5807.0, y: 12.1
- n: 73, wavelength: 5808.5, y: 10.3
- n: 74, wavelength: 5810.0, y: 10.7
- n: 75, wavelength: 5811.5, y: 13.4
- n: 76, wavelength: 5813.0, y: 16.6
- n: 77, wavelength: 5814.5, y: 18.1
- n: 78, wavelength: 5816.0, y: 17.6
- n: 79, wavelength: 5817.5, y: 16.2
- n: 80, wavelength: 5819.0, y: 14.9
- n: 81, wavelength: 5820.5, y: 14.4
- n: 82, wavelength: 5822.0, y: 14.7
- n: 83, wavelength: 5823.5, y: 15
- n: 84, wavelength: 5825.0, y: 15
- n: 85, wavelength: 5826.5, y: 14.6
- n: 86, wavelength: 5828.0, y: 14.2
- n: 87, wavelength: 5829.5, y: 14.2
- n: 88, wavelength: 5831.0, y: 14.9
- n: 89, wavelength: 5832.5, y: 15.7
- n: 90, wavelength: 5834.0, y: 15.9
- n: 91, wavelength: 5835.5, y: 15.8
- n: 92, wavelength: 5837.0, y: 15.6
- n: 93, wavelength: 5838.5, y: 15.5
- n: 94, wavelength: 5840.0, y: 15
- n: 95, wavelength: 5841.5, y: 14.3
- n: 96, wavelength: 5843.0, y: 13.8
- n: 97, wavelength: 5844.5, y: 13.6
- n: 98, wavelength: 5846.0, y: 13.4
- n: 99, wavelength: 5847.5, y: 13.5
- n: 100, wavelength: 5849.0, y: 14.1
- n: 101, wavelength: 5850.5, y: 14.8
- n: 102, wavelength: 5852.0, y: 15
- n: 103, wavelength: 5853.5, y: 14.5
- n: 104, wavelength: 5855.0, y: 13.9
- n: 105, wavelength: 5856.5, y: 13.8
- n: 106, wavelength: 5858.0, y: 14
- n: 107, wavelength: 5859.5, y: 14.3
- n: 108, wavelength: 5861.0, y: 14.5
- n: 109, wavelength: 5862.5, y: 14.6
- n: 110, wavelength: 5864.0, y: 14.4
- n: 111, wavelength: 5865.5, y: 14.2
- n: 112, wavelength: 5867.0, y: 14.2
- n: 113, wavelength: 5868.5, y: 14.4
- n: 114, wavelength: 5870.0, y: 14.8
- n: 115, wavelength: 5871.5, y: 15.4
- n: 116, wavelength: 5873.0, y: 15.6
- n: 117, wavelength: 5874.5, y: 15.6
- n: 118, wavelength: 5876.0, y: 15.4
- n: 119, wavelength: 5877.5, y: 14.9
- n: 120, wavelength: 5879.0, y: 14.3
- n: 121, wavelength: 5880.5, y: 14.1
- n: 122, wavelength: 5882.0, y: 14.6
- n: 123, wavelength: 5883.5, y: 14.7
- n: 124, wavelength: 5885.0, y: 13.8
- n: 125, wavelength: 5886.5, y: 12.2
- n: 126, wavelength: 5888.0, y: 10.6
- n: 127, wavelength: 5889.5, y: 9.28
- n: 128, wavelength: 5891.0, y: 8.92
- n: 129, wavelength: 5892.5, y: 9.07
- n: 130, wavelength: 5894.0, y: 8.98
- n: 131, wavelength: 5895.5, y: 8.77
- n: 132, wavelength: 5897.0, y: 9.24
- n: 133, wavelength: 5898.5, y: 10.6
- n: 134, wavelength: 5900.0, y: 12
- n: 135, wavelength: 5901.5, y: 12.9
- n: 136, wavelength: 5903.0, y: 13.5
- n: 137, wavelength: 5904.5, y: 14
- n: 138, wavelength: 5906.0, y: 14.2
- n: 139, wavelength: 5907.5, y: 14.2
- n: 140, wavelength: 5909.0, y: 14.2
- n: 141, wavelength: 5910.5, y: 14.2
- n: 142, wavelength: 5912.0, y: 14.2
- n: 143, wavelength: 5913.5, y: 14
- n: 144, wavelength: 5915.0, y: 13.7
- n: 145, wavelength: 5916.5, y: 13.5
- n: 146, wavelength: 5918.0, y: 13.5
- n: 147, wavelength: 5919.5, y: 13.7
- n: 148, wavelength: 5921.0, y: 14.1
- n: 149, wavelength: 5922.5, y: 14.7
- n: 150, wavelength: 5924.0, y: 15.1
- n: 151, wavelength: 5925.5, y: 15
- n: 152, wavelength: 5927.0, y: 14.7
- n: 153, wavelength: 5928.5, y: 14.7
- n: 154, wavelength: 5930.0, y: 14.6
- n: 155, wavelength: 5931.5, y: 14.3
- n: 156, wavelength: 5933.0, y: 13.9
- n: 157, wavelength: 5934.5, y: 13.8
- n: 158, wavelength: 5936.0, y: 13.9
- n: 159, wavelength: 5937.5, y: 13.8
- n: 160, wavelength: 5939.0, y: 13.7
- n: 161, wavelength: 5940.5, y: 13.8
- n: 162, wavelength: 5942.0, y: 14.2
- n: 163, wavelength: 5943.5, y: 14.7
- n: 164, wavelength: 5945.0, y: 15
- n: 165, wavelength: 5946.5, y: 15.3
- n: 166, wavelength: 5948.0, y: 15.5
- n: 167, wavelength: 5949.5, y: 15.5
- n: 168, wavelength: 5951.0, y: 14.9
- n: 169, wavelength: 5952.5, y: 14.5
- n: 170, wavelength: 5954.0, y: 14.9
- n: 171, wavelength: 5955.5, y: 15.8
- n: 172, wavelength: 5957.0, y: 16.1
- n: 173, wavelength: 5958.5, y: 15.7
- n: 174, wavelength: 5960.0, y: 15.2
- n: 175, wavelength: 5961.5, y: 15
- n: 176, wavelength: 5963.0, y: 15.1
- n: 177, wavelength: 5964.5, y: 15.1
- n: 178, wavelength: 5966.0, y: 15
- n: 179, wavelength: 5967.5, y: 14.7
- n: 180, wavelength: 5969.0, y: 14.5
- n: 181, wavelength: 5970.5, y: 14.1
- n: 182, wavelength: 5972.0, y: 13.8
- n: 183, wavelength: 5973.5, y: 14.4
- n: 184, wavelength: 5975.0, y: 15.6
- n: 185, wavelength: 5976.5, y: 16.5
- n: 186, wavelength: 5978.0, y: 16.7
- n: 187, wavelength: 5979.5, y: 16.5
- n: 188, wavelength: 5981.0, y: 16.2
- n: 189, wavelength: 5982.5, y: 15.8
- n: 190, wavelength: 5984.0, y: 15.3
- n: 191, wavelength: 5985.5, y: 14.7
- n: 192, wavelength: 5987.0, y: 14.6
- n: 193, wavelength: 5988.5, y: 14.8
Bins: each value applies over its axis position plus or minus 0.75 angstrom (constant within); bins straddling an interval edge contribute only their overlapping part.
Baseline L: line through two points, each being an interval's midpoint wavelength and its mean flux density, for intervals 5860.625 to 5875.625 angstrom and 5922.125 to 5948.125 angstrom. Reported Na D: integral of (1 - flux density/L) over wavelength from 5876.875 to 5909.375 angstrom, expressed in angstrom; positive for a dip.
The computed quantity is 5.5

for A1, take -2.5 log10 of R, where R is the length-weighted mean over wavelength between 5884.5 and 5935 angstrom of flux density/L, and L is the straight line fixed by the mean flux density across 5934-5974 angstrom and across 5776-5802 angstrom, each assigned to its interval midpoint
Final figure 0.13 mag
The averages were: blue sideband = 13.8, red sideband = 14.7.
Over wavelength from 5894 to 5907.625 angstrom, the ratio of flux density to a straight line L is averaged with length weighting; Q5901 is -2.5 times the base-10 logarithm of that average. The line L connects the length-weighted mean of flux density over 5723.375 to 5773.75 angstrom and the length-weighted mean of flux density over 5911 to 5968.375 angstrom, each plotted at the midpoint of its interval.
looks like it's 0.22 mag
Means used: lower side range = 14.4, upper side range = 14.6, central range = 11.9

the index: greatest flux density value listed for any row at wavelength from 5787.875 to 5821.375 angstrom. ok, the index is 18.1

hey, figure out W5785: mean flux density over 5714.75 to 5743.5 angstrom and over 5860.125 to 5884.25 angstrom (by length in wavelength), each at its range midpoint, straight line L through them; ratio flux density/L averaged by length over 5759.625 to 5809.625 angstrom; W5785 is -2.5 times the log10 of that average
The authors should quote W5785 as 0.08 mag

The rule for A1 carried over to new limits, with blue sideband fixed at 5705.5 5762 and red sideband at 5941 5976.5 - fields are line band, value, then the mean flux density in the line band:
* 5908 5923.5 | 0.06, 14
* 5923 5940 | 0.04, 14.3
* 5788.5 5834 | 0.01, 14.3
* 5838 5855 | 0.03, 14.3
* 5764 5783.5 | 0.04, 13.8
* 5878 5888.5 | 0.09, 13.6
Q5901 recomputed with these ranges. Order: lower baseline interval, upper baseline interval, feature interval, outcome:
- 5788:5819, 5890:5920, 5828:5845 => -0.11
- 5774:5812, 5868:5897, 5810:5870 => -0.13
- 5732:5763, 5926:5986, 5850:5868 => 0.03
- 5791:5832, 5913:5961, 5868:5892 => 0.06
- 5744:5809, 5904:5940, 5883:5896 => 0.30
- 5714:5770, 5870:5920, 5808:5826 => -0.08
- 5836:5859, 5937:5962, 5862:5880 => -0.02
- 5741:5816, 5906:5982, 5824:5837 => -0.06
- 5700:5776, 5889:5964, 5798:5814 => 0.06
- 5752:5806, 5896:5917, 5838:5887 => -0.08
